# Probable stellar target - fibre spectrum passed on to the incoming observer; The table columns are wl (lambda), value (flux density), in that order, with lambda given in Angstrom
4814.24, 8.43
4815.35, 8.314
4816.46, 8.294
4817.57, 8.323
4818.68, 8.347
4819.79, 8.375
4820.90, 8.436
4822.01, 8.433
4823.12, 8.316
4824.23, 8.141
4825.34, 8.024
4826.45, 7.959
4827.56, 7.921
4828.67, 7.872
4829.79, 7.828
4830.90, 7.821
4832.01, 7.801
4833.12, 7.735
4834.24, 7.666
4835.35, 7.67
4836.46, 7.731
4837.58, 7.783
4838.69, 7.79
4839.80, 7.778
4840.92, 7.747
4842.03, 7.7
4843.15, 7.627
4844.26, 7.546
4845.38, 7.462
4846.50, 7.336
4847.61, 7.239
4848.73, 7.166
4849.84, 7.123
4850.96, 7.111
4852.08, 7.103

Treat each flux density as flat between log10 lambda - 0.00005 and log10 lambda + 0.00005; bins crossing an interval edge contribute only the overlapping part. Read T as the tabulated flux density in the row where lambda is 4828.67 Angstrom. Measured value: 7.872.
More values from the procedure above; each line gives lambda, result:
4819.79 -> 8.375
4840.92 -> 7.747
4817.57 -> 8.323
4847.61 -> 7.239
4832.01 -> 7.801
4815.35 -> 8.314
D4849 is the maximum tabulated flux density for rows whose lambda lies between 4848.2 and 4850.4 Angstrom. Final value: 7.166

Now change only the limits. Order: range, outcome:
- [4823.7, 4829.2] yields 8.141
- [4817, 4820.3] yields 8.375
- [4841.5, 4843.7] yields 7.7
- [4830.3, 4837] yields 7.821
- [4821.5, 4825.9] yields 8.433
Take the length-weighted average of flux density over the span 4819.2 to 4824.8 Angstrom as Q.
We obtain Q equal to 8.34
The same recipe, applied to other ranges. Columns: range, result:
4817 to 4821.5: 8.37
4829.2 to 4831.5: 7.81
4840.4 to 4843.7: 7.69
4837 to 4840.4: 7.78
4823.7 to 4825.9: 8.09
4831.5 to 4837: 7.72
